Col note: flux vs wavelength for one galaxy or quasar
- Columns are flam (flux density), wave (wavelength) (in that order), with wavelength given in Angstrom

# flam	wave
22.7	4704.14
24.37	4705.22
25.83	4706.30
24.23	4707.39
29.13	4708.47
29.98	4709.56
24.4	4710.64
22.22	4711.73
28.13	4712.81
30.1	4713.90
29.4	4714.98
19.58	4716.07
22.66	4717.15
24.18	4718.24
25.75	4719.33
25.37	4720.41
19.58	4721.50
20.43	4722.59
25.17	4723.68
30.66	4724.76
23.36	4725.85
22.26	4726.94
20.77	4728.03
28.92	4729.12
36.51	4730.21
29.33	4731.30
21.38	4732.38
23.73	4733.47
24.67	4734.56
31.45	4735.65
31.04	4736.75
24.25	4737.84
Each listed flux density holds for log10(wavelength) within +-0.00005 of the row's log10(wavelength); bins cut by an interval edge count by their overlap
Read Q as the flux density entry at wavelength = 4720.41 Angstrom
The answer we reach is 25.37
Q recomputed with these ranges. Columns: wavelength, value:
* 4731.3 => 29.33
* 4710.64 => 24.4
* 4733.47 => 23.73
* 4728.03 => 20.77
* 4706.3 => 25.83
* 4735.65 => 31.45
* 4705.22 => 24.37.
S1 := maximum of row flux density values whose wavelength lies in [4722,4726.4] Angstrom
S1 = 30.66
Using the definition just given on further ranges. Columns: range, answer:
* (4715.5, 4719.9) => 25.75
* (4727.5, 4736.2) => 36.51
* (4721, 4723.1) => 20.43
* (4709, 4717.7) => 30.1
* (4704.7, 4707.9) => 25.83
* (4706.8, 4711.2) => 29.98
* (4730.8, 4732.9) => 29.33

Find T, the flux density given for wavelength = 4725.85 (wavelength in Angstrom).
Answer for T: 23.36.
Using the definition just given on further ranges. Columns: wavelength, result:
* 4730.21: 36.51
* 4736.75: 31.04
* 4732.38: 21.38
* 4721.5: 19.58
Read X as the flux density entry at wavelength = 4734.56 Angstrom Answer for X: 24.67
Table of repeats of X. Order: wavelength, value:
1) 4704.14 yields 22.7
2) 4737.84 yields 24.25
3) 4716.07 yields 19.58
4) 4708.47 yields 29.13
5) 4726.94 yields 22.26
